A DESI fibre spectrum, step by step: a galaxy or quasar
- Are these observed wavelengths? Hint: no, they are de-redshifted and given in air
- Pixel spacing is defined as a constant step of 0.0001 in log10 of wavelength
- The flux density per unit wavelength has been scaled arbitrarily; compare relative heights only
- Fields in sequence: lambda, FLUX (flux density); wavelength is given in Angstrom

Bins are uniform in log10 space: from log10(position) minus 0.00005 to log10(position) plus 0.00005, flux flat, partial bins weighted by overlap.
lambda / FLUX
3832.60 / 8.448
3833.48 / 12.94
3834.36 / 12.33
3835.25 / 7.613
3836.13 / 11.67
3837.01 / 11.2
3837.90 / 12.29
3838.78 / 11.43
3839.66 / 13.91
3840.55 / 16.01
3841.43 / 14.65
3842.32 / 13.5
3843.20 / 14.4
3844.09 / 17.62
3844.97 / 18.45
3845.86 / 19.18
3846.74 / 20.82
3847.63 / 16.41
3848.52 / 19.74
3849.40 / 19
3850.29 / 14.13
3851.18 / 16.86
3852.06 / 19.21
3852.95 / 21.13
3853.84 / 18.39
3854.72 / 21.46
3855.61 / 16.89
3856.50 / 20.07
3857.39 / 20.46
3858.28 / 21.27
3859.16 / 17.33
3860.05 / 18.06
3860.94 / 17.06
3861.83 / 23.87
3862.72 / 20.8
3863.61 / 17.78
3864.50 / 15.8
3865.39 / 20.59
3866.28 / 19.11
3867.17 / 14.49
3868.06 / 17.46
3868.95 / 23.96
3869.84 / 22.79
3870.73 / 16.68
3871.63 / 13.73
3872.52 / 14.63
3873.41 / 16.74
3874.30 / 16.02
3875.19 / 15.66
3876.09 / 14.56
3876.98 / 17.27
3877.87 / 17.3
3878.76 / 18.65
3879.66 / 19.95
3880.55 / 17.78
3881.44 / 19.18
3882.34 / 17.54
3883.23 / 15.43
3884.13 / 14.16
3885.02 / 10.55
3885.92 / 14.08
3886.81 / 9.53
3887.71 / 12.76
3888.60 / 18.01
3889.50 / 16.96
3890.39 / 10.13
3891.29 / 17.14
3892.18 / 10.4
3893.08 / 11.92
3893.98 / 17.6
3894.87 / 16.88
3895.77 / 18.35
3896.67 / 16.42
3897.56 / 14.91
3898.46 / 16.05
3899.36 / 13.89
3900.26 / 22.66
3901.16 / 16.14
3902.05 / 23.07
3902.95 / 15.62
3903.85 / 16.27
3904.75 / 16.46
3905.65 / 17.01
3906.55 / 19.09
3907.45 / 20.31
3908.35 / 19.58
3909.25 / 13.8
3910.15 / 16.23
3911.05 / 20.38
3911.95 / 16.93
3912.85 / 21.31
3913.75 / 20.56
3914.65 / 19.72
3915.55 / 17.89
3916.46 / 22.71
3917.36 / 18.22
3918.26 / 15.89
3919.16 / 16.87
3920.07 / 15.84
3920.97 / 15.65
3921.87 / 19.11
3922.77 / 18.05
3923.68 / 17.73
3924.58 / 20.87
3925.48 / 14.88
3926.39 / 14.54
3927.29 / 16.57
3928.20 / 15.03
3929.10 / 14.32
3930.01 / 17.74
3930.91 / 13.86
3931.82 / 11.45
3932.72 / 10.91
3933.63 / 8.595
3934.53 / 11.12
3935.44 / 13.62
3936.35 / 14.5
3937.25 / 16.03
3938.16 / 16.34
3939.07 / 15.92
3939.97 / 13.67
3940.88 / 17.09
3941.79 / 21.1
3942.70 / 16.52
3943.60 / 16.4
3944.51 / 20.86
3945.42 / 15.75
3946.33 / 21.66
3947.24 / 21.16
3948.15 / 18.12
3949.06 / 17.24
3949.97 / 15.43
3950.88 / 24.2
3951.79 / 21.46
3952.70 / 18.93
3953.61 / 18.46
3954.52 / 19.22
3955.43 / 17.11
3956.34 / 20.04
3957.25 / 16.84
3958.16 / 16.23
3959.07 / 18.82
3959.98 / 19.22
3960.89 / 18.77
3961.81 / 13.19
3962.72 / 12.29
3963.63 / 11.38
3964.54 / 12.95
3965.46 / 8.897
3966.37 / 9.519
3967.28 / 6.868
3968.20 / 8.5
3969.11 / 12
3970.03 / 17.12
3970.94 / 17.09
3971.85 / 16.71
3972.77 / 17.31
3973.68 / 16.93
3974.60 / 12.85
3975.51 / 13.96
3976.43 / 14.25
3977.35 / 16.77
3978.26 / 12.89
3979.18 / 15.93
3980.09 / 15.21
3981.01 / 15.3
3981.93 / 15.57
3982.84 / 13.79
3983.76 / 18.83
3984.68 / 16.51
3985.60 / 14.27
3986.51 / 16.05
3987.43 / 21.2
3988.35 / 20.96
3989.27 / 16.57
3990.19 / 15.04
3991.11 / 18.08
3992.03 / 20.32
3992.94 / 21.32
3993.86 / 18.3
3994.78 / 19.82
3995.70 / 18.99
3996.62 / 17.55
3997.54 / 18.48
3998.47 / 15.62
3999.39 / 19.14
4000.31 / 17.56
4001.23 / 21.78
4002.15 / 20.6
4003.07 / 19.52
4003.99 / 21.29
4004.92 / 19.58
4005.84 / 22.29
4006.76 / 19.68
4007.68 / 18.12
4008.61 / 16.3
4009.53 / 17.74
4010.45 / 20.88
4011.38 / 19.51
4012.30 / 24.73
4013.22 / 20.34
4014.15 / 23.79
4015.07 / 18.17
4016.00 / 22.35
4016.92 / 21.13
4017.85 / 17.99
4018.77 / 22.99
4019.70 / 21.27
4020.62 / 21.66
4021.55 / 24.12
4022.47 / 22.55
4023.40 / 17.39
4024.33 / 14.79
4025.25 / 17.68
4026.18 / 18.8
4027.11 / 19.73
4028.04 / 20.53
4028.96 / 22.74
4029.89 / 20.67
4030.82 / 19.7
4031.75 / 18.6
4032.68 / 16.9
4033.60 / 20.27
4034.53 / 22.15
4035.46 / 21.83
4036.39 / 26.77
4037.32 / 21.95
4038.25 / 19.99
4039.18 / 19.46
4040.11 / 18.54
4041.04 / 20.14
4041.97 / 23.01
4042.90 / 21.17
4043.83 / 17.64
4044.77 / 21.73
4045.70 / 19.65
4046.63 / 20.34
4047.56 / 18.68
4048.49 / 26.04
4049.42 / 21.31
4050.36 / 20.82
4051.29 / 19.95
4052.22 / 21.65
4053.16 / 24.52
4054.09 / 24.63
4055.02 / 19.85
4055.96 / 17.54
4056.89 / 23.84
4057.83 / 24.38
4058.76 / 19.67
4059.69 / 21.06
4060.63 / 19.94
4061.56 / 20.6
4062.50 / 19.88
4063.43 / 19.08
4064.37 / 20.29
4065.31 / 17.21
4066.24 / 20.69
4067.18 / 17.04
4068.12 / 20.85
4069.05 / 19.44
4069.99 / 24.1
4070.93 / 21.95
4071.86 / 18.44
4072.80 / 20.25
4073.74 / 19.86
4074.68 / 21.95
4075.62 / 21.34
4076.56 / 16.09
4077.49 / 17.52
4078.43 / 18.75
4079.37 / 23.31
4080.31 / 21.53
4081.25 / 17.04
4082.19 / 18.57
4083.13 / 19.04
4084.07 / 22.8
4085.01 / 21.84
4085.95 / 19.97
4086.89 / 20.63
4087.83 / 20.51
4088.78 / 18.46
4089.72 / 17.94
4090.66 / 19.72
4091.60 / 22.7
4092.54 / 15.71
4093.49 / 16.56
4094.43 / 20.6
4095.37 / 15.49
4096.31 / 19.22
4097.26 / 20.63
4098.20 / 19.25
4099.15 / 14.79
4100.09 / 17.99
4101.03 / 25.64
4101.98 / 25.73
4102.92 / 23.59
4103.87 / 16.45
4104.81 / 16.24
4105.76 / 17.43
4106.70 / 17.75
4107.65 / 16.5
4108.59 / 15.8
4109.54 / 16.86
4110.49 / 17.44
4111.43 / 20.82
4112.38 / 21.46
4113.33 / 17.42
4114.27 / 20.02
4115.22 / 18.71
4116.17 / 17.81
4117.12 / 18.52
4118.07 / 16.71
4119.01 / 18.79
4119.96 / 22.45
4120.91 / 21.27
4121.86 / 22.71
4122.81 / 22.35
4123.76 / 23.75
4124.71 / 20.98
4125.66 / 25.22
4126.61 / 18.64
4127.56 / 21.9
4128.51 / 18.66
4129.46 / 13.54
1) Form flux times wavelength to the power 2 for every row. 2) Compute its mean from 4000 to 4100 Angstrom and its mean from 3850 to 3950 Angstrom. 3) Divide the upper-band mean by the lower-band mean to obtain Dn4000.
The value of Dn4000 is 1.3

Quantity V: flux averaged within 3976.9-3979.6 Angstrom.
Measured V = 15.2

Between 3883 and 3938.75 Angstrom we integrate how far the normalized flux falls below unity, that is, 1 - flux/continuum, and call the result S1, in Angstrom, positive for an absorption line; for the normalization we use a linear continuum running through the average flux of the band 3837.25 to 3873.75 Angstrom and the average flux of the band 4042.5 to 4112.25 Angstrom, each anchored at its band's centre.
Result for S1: 6.6 Angstrom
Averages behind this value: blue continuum 17.7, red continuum 19.9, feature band 16.1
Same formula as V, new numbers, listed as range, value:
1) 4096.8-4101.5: 19.7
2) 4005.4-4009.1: 19.1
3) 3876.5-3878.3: 17.3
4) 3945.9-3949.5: 19.5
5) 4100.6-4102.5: 25.6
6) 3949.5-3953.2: 20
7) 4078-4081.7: 20.2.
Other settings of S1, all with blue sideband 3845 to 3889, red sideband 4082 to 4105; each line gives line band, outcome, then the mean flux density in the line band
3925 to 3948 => 3.32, 15.6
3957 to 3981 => 5.47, 14.3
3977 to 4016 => 0.64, 18.5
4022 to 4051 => -1.85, 20.4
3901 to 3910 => 0.12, 17.7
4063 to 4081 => -0.45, 19.9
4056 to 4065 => -0.64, 20.7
